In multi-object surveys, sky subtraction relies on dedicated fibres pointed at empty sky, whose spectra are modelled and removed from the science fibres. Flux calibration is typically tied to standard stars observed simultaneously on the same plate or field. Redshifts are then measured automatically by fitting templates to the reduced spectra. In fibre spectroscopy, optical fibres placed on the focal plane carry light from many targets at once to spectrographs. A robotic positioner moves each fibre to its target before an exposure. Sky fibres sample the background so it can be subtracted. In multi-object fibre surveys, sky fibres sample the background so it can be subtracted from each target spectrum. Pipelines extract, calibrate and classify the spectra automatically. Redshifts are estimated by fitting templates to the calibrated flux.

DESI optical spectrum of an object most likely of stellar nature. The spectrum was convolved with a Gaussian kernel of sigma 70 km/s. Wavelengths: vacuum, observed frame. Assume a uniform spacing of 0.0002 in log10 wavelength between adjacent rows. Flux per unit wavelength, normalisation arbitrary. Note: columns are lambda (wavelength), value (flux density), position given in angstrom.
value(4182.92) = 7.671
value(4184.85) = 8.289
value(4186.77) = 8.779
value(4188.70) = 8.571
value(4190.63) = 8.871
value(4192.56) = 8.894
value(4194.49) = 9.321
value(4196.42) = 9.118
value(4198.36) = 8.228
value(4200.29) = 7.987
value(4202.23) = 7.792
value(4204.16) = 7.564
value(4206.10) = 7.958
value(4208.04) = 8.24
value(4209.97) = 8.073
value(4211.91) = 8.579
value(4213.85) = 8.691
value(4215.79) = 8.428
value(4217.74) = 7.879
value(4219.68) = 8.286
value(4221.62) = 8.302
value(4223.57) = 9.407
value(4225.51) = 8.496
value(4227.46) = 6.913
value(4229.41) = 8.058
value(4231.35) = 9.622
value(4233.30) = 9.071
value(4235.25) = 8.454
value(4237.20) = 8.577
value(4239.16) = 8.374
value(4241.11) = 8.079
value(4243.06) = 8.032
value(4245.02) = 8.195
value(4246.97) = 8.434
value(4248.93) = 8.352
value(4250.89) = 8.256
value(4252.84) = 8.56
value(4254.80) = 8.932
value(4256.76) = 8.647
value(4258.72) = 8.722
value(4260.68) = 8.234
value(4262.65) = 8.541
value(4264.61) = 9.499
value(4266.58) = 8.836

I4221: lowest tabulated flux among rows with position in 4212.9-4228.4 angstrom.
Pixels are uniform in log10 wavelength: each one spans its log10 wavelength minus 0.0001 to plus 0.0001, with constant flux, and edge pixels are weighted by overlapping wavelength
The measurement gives 6.913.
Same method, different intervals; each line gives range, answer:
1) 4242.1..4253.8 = 8.032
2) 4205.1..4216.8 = 7.958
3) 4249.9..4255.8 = 8.256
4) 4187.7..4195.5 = 8.571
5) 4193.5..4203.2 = 7.792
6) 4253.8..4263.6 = 8.234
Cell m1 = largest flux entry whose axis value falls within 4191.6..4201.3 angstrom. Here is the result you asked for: 9.321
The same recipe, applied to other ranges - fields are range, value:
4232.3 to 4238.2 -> 9.071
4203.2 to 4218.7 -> 8.691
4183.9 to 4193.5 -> 8.894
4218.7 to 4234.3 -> 9.622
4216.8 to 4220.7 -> 8.286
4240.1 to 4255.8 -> 8.932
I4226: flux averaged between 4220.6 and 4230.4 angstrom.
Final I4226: 8.24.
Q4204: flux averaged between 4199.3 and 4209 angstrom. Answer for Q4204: 7.91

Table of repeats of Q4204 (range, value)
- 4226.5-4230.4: 7.51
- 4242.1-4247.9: 8.22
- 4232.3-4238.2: 8.69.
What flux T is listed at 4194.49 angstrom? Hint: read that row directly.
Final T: 9.321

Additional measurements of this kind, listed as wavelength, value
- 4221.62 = 8.302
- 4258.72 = 8.722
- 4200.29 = 7.987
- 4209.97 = 8.073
